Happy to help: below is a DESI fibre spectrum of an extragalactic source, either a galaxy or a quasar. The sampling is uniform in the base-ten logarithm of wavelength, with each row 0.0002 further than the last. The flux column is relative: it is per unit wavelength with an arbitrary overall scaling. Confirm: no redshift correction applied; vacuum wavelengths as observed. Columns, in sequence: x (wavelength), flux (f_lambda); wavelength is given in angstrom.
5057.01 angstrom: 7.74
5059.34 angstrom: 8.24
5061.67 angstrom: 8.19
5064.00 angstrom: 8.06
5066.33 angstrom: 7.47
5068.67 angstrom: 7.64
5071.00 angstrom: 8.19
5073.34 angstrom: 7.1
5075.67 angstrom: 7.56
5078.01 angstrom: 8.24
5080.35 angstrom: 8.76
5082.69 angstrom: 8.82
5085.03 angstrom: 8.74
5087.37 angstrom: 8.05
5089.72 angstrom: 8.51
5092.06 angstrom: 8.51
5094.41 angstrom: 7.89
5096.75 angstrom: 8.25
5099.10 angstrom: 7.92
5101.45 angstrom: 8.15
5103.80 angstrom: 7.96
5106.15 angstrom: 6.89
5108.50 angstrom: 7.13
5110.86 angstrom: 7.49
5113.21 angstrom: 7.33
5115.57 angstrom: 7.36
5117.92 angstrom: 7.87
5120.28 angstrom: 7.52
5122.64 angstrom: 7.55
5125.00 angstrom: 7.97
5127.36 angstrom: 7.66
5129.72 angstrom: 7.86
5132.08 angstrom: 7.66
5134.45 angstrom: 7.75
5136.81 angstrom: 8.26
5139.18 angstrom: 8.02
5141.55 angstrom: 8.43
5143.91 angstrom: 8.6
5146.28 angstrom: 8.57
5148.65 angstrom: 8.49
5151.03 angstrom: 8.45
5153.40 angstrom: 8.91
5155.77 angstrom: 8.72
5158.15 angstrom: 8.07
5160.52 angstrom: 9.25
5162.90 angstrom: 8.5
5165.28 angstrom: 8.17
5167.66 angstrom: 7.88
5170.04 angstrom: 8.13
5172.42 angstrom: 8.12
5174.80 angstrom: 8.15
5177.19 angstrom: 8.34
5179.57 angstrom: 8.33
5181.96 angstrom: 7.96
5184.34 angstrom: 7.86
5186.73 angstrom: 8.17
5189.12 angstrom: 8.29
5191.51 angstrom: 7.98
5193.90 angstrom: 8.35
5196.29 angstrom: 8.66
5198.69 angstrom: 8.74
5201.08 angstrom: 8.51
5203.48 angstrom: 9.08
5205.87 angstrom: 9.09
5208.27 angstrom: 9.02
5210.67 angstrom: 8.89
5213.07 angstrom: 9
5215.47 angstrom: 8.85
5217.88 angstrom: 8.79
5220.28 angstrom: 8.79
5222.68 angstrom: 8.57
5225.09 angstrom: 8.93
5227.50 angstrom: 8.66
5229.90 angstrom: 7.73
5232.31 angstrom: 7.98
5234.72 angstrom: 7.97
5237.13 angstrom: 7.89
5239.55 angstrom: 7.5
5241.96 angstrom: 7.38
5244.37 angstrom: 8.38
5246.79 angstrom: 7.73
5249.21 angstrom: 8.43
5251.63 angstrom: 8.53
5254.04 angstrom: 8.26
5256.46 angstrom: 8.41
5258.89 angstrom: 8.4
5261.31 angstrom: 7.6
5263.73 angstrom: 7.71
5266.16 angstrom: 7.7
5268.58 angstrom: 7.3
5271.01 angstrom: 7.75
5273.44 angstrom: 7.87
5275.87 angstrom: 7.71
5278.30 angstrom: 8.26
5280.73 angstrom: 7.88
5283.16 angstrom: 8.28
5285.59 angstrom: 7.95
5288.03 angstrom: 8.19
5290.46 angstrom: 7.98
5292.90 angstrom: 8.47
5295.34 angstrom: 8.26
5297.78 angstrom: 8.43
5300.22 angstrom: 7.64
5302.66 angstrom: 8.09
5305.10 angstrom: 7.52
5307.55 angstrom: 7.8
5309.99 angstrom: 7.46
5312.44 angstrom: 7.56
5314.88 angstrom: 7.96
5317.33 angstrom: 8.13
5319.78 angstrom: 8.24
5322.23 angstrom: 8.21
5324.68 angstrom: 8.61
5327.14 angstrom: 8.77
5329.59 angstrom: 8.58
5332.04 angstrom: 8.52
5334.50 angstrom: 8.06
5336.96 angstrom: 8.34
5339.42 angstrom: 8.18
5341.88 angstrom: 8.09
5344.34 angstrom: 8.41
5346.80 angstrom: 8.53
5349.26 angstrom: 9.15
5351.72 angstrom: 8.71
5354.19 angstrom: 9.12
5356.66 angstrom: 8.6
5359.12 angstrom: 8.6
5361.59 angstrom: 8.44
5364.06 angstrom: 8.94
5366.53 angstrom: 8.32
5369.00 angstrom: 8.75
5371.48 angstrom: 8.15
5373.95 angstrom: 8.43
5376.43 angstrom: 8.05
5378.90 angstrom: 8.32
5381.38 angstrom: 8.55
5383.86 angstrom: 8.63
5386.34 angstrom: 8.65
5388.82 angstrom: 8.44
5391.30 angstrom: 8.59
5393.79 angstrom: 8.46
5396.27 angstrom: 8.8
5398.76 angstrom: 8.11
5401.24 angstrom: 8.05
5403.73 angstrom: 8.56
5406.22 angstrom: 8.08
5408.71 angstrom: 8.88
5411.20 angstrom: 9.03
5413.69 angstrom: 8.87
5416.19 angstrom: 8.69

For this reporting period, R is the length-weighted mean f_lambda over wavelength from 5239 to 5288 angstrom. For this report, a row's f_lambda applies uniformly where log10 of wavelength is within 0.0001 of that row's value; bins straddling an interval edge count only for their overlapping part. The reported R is 7.96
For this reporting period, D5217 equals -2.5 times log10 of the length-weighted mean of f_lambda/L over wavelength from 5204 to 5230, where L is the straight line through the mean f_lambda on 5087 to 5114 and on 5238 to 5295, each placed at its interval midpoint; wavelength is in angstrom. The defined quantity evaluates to -0.11 mag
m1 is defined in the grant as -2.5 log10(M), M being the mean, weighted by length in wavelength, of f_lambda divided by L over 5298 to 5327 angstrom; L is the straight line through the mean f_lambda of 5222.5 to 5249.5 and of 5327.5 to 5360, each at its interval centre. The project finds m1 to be 0.06 mag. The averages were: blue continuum 8.06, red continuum 8.54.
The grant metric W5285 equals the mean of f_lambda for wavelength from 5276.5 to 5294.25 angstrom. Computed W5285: 8.13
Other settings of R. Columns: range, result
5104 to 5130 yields 7.52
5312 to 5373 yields 8.45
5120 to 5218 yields 8.35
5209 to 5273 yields 8.2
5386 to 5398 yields 8.56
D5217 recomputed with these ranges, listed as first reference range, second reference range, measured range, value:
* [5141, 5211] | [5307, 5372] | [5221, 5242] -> 0.04 mag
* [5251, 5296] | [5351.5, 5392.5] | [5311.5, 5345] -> 0.01 mag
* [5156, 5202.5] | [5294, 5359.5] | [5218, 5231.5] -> -0.03 mag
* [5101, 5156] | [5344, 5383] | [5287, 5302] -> 0.03 mag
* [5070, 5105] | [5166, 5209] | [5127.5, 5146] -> 0.02 mag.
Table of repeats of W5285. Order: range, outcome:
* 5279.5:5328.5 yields 8.07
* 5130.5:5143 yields 8.03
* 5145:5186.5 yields 8.34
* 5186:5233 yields 8.62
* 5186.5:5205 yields 8.5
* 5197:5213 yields 8.89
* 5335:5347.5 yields 8.28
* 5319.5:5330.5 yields 8.5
